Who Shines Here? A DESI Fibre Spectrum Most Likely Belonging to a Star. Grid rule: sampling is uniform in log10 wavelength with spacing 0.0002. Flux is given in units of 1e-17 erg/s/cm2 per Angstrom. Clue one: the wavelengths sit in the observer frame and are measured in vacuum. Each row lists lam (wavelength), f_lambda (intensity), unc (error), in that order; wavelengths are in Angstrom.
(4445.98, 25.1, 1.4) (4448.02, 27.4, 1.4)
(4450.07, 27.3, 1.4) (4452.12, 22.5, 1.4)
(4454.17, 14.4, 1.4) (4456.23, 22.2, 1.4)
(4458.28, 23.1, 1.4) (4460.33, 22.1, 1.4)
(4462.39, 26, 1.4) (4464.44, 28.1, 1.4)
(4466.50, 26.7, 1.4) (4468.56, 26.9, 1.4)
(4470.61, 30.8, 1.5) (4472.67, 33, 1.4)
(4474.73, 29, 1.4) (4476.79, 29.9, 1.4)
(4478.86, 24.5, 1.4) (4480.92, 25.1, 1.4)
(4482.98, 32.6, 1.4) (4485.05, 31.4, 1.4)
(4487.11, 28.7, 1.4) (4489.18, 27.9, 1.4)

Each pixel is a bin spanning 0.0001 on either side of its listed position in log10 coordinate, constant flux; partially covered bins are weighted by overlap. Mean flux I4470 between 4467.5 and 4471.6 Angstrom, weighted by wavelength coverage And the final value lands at 28.9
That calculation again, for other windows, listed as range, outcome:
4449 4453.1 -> 24.9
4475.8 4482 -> 26.5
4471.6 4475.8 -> 31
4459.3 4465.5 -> 25.4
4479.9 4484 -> 28.9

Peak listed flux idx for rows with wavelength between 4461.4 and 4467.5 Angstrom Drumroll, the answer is 28.1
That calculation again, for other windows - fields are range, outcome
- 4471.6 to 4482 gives 33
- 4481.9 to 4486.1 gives 32.6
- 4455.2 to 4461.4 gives 23.1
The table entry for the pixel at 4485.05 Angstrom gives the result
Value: 31.4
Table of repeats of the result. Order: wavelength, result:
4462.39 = 26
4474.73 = 29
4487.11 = 28.7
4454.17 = 14.4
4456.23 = 22.2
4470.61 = 30.8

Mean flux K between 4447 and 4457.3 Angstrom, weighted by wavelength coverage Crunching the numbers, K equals 22.8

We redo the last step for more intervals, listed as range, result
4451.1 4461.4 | 20.9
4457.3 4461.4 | 22.6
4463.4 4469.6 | 27.3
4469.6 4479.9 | 29.4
